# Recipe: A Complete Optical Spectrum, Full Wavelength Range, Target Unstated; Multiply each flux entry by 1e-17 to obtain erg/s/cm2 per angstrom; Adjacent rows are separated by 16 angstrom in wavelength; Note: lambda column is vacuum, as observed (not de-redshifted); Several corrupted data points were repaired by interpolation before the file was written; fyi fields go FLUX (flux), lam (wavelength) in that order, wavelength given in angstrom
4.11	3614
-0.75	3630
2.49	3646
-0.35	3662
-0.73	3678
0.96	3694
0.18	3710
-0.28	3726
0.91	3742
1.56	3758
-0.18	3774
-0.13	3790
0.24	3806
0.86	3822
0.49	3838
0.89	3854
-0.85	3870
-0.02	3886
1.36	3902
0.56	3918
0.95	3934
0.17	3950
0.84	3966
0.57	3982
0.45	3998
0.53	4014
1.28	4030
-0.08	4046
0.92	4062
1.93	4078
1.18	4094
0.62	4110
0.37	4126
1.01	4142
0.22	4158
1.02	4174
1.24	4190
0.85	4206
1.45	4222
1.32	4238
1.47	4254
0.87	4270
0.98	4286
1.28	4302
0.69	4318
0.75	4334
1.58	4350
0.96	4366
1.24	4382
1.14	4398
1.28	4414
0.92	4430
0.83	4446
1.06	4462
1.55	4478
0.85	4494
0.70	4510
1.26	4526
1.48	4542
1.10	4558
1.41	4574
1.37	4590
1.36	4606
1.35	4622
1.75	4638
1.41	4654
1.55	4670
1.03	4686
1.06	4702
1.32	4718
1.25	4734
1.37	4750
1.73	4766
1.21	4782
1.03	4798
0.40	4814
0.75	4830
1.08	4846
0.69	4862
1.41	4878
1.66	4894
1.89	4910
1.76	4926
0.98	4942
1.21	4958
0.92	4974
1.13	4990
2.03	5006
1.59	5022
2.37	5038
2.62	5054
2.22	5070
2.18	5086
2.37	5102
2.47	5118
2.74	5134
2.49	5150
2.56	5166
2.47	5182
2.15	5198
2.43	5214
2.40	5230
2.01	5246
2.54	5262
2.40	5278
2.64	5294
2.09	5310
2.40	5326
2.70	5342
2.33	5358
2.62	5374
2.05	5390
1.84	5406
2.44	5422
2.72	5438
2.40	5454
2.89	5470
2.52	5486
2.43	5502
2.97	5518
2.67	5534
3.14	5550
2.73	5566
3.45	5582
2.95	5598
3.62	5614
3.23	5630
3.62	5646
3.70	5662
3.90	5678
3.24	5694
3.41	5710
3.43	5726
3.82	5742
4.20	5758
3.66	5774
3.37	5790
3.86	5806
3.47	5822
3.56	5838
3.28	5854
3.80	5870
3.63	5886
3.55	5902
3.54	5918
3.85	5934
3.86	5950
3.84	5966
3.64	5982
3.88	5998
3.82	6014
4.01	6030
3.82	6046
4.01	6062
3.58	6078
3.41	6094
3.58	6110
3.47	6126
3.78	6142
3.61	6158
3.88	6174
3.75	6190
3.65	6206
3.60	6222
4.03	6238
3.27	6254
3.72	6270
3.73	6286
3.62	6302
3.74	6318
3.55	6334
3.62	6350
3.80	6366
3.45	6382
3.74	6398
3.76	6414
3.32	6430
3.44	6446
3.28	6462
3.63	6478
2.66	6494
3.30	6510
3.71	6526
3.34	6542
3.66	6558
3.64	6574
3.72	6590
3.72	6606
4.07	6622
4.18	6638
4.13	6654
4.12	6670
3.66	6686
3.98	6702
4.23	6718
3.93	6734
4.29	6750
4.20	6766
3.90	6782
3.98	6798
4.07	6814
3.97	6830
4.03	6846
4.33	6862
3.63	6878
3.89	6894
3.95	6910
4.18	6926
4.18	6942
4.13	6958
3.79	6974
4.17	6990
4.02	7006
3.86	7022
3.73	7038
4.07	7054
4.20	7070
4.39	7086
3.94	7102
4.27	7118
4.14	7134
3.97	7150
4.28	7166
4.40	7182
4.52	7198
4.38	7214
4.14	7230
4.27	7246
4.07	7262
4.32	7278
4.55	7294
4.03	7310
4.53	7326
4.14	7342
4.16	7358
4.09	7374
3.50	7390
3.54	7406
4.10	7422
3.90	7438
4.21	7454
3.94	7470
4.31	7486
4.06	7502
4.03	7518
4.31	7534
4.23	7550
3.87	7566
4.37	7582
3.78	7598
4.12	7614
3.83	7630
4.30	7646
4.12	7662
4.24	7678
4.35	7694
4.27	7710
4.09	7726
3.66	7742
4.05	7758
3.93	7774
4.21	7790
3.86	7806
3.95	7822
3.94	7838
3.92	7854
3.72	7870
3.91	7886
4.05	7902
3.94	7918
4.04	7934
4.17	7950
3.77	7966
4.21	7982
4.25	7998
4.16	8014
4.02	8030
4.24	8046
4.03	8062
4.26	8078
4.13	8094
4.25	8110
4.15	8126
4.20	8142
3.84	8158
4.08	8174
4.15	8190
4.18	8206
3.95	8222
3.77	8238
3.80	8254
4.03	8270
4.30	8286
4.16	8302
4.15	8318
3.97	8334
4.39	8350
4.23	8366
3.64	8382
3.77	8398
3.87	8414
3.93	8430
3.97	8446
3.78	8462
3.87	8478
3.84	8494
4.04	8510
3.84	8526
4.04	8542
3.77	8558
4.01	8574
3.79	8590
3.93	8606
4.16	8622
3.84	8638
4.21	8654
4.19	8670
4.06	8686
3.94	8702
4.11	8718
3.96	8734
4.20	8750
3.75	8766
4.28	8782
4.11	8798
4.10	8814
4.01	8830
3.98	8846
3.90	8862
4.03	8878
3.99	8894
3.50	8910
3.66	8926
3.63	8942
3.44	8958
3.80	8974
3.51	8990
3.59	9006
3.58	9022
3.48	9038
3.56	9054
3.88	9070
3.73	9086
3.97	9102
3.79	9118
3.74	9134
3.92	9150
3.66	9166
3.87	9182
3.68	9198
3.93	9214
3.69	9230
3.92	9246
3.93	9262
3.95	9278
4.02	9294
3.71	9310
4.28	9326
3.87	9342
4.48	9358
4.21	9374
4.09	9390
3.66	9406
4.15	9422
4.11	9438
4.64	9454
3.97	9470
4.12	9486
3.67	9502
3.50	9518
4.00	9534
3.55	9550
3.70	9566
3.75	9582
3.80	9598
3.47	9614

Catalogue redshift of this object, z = 0.26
